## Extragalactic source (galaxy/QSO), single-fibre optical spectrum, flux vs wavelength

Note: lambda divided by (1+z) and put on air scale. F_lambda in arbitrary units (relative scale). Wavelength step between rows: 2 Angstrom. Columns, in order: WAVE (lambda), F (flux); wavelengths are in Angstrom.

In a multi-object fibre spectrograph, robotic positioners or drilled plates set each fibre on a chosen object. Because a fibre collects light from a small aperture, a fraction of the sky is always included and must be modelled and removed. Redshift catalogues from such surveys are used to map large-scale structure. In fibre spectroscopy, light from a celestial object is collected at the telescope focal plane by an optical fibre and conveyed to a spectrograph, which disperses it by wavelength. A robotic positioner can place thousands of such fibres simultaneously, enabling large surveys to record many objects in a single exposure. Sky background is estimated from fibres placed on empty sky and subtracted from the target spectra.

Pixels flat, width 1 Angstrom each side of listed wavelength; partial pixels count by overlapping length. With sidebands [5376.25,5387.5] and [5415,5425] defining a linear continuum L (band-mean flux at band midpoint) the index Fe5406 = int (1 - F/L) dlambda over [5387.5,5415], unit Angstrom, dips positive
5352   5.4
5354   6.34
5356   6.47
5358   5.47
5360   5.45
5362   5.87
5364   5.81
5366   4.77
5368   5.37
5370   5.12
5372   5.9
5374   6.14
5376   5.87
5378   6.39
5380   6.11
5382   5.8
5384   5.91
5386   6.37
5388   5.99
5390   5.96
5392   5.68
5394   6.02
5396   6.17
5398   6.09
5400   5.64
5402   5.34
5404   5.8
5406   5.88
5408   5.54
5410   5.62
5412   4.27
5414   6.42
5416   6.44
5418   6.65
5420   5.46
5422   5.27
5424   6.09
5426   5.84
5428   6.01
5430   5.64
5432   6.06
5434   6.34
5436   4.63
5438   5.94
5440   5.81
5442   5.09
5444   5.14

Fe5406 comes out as 1.4 Angstrom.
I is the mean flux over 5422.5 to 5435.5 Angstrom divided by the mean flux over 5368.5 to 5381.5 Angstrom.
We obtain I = 1.00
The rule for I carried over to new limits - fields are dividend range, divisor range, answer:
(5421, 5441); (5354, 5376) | 1.01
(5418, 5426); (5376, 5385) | 0.96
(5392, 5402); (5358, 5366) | 1.06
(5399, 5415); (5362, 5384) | 0.97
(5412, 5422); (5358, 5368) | 1.09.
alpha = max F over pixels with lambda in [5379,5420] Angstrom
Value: 6.65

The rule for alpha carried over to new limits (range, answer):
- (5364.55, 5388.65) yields 6.39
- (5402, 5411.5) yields 5.88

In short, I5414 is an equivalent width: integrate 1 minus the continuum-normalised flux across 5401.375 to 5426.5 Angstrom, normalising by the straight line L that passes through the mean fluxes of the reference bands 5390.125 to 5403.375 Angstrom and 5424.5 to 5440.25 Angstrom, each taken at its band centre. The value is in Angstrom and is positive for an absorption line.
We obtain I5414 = 0.3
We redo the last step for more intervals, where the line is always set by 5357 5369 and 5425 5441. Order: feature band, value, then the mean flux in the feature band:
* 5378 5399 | -1.7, 6.03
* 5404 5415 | 0.2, 5.57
